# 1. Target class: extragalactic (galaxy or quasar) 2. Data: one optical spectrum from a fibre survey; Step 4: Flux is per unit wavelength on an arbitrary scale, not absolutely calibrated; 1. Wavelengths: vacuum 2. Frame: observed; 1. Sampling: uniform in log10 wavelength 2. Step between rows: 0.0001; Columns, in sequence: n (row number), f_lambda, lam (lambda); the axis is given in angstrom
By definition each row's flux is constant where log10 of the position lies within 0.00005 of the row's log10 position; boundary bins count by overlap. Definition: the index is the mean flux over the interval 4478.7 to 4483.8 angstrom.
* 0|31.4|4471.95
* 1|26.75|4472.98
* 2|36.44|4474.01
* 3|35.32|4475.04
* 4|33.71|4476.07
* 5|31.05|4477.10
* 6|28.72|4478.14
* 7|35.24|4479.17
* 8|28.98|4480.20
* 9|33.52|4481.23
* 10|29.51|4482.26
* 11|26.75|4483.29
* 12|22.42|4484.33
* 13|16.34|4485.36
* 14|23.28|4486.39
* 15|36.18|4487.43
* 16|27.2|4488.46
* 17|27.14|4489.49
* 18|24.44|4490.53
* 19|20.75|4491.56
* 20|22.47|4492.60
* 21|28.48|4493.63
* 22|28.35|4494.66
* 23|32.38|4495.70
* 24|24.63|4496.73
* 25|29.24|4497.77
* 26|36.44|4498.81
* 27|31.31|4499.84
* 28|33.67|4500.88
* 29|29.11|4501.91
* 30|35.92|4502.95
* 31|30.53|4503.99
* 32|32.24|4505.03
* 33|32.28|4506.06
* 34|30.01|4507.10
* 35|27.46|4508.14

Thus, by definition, 30.8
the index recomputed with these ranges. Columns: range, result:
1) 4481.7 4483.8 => 28.3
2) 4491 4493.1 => 21.7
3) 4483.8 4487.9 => 24.4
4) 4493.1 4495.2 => 28.5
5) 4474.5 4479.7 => 32.8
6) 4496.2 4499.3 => 30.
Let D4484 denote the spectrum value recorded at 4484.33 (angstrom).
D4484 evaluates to 22.42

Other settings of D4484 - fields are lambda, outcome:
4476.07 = 33.71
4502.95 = 35.92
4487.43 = 36.18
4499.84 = 31.31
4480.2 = 28.98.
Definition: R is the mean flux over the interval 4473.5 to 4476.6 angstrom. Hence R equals 35.2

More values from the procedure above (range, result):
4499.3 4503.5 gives 32.5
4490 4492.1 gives 22.5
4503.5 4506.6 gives 31.7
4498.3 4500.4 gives 33.9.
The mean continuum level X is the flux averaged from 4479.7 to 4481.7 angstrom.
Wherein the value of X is 31.2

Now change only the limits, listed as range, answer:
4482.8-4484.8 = 24.5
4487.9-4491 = 26.4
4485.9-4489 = 28.9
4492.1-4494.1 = 25.5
